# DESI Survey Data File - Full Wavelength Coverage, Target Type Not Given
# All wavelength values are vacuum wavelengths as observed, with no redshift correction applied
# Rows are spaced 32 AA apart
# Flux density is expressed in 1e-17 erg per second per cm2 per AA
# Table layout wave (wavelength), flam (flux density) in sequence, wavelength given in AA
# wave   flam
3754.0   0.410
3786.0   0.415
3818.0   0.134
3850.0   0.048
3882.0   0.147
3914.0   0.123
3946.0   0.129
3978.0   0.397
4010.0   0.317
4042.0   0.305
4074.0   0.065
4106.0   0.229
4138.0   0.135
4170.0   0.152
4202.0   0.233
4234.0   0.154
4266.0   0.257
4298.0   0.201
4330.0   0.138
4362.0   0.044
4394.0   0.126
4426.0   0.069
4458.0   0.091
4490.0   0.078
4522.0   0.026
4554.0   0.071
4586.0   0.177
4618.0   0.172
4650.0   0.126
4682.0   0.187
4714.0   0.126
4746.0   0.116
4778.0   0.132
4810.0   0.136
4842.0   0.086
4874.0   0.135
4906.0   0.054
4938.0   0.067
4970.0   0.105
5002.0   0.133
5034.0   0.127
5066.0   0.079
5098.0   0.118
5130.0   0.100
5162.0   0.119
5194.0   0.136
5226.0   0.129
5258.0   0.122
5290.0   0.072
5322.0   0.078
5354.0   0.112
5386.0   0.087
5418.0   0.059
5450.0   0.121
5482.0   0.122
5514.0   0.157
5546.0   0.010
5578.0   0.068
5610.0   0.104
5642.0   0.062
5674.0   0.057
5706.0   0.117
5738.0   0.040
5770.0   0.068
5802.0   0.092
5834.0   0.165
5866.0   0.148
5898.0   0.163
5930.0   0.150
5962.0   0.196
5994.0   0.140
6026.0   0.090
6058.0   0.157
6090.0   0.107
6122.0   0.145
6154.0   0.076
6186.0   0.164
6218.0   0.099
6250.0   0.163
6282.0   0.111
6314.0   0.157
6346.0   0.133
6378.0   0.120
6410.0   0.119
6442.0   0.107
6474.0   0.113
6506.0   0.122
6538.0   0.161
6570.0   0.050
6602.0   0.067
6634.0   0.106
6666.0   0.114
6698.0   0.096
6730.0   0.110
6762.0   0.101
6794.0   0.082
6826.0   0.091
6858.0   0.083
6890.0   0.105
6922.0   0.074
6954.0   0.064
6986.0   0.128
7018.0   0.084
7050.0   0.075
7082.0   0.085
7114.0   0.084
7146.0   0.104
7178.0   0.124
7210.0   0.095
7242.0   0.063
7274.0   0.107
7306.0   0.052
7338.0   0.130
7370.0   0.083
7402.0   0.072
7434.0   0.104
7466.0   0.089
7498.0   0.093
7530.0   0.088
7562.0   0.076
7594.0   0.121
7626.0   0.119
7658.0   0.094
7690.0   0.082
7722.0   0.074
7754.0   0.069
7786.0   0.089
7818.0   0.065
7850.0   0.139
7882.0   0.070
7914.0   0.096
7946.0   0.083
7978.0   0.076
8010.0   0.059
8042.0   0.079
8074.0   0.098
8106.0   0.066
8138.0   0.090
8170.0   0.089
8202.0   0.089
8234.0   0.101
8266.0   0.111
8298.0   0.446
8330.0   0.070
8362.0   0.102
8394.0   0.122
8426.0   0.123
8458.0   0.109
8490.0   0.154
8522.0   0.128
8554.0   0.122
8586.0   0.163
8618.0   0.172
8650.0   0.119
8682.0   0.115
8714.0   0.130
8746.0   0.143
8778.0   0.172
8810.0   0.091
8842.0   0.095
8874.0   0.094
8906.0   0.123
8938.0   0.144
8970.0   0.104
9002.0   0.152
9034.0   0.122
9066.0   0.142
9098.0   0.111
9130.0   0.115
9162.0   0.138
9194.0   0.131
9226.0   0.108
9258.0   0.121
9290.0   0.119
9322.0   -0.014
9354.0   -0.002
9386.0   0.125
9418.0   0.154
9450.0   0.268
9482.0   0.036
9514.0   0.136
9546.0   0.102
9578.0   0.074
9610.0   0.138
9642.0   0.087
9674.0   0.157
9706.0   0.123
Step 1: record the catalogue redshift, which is 1.23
